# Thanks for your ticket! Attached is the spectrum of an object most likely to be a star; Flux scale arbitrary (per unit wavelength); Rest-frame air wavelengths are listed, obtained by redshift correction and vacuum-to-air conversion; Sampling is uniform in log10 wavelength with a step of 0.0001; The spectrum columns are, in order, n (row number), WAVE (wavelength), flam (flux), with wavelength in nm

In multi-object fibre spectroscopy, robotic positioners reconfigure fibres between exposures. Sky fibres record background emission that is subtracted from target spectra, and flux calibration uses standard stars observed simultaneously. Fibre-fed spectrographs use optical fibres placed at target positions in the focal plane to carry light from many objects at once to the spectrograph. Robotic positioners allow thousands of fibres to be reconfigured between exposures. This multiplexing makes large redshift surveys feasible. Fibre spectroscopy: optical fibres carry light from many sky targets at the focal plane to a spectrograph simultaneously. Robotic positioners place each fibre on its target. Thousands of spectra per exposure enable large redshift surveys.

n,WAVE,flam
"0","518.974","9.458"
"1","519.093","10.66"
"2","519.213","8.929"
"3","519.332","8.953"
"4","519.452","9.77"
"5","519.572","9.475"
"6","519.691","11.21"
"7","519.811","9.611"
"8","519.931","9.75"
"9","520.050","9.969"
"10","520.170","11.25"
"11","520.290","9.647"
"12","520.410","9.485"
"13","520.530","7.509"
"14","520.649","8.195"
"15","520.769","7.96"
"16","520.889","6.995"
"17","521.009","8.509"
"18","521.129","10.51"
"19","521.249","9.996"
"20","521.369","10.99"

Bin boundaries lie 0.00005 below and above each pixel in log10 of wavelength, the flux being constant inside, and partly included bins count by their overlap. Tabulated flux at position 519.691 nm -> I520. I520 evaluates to 11.21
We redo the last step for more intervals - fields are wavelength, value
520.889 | 6.995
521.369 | 10.99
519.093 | 10.66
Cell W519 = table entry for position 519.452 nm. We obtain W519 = 9.77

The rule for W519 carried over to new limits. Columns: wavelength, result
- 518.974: 9.458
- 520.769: 7.96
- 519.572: 9.475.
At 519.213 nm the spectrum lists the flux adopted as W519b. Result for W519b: 8.929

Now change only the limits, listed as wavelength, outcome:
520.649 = 8.195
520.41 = 9.485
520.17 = 11.25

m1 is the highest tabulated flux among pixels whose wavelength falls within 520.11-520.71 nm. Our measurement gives 11.25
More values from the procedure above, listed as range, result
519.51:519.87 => 11.21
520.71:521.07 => 8.509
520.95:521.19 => 10.51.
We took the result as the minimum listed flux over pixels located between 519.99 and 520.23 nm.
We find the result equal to 9.969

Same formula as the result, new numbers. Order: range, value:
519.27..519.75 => 8.953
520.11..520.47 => 9.485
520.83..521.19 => 6.995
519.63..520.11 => 9.611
